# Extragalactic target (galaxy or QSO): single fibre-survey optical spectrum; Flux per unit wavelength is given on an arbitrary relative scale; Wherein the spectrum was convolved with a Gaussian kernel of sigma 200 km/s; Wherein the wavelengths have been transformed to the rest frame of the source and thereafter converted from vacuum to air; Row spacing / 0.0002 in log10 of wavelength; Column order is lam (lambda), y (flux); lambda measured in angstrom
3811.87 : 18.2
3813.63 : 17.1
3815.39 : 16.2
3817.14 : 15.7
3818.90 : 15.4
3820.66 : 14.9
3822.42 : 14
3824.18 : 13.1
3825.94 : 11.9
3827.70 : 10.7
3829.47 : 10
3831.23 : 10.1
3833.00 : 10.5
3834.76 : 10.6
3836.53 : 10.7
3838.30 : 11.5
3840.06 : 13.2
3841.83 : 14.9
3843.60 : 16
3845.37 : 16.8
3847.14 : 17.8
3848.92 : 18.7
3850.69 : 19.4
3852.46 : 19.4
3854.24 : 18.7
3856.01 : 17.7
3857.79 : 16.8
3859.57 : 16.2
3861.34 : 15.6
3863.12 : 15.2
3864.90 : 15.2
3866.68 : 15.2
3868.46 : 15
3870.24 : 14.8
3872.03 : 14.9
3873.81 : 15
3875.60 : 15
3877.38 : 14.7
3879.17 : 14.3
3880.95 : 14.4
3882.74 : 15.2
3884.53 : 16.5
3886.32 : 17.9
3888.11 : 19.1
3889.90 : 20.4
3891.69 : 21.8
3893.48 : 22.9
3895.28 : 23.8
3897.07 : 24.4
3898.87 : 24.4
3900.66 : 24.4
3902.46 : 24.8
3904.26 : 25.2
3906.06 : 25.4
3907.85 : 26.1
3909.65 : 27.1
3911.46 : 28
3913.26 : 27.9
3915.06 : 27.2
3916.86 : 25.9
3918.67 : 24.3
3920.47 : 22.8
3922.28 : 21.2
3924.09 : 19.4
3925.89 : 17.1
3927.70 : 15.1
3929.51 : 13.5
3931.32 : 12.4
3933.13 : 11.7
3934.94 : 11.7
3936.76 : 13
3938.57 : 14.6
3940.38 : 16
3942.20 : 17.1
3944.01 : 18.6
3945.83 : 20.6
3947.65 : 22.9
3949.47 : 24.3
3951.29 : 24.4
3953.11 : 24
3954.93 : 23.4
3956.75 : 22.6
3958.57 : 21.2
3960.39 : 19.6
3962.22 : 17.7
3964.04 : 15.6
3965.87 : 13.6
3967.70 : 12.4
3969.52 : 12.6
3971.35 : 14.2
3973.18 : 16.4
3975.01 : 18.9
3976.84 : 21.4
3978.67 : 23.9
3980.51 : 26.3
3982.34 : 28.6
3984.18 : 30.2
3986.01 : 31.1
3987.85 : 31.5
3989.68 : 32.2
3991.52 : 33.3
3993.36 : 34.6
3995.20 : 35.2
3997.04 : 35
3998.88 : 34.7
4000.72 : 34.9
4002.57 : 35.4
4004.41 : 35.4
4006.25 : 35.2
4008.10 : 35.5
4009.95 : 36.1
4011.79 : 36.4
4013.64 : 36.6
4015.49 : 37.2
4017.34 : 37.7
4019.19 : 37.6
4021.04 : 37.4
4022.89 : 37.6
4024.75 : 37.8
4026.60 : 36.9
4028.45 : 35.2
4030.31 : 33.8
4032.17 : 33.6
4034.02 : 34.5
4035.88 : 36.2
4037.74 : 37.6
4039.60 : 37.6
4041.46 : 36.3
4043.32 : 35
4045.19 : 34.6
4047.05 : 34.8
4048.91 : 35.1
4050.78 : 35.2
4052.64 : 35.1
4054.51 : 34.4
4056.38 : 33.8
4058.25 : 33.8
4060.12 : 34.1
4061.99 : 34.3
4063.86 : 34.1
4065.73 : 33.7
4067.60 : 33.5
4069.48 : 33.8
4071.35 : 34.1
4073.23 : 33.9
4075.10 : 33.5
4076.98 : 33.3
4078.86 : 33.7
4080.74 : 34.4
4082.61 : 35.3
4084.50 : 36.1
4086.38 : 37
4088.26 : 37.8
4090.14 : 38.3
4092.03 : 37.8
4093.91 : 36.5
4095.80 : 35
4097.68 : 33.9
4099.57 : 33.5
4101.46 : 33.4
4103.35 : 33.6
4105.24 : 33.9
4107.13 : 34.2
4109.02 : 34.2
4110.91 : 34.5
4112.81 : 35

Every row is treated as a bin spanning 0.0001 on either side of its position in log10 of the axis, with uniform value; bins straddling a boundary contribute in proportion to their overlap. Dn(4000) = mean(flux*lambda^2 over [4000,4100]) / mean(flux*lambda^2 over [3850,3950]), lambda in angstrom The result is 1.99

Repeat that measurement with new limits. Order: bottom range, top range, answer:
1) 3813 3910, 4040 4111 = 2.27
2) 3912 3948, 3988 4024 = 1.98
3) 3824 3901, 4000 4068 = 2.38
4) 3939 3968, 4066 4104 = 1.89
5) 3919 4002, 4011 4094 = 1.69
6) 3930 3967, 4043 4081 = 1.99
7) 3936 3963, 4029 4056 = 1.84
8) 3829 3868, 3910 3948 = 1.32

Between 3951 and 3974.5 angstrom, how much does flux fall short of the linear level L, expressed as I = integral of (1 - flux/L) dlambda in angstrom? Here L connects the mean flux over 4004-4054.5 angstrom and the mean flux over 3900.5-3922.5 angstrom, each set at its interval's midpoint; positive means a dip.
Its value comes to 9.3 angstrom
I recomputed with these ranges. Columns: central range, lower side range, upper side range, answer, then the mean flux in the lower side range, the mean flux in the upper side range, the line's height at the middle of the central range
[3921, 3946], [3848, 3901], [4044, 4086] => 7.7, 17.8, 34.3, 22.9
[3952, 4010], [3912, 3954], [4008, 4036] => 5.5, 19.4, 36.3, 28.5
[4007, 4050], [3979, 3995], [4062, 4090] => -4.6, 30.9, 34.7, 32.7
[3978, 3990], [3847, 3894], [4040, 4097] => -0.8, 16.9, 35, 27.3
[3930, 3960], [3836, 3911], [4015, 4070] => 8.3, 18.4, 35.4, 25.6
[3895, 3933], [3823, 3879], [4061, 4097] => -4.7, 14.7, 35.1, 20.3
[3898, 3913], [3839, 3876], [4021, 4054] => -3.0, 16.3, 35.7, 21.4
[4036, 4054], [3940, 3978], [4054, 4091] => -2.8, 19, 34.6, 30.9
